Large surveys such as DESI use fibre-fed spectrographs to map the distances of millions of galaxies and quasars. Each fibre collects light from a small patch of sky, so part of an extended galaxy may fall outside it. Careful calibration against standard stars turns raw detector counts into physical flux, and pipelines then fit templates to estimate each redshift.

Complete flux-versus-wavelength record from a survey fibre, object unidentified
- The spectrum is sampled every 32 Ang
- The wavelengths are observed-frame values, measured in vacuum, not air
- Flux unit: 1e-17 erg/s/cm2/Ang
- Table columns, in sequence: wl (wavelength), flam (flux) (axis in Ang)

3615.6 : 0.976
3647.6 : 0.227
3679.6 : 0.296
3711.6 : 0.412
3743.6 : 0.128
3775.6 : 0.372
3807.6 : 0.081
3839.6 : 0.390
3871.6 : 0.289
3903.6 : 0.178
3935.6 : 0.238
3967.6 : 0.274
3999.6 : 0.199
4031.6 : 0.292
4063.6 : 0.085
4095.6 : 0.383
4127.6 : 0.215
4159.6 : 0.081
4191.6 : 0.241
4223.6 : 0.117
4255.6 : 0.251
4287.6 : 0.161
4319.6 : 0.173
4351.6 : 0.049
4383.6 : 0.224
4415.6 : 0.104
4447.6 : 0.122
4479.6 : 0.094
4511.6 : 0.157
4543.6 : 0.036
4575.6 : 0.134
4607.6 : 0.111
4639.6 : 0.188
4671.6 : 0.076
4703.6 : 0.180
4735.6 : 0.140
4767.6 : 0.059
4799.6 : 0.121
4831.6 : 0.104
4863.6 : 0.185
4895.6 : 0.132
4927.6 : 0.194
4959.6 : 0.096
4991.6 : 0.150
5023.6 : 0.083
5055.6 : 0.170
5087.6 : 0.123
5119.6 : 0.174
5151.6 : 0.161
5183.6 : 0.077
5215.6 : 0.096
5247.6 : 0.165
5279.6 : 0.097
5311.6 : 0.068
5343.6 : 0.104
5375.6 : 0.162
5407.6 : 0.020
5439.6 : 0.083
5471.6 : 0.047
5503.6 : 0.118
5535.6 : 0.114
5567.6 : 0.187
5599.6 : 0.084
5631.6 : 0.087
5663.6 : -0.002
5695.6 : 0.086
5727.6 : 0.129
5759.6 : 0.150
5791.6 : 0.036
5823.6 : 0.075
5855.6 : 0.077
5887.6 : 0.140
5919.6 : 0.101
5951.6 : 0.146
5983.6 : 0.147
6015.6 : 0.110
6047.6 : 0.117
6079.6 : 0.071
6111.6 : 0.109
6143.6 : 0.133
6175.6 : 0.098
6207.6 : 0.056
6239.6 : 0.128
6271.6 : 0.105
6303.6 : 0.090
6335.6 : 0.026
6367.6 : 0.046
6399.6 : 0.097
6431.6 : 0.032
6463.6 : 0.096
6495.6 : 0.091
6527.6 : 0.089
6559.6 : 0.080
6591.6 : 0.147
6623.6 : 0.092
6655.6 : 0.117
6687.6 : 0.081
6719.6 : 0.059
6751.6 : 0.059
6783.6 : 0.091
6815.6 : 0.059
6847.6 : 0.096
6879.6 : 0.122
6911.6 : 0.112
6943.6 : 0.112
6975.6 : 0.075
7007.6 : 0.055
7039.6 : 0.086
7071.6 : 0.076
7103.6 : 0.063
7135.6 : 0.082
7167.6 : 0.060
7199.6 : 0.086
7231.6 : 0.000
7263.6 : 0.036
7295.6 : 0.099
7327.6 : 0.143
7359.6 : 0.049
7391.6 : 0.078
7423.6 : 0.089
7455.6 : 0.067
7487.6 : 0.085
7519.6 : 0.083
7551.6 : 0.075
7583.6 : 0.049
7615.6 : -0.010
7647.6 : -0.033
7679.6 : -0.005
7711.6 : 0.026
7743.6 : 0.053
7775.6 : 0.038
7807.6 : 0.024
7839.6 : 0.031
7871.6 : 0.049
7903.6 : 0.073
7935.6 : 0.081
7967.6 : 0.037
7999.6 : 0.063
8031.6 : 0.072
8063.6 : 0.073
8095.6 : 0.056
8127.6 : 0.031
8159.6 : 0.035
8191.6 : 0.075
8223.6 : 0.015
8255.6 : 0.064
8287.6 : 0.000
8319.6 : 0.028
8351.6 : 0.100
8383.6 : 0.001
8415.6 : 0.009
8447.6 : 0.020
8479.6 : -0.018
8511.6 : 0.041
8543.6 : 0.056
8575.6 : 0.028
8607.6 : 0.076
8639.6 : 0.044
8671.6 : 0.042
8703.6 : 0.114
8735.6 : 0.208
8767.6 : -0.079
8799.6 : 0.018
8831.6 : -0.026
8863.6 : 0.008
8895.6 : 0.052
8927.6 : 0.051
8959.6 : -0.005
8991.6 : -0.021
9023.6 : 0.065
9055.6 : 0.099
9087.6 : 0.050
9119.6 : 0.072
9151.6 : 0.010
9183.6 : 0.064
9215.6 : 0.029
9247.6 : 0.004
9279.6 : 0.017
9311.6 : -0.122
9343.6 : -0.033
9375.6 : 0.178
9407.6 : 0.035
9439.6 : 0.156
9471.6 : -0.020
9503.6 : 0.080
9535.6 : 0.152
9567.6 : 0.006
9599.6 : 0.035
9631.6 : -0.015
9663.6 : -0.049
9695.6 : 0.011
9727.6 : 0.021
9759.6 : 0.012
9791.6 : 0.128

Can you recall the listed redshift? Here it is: 1.339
